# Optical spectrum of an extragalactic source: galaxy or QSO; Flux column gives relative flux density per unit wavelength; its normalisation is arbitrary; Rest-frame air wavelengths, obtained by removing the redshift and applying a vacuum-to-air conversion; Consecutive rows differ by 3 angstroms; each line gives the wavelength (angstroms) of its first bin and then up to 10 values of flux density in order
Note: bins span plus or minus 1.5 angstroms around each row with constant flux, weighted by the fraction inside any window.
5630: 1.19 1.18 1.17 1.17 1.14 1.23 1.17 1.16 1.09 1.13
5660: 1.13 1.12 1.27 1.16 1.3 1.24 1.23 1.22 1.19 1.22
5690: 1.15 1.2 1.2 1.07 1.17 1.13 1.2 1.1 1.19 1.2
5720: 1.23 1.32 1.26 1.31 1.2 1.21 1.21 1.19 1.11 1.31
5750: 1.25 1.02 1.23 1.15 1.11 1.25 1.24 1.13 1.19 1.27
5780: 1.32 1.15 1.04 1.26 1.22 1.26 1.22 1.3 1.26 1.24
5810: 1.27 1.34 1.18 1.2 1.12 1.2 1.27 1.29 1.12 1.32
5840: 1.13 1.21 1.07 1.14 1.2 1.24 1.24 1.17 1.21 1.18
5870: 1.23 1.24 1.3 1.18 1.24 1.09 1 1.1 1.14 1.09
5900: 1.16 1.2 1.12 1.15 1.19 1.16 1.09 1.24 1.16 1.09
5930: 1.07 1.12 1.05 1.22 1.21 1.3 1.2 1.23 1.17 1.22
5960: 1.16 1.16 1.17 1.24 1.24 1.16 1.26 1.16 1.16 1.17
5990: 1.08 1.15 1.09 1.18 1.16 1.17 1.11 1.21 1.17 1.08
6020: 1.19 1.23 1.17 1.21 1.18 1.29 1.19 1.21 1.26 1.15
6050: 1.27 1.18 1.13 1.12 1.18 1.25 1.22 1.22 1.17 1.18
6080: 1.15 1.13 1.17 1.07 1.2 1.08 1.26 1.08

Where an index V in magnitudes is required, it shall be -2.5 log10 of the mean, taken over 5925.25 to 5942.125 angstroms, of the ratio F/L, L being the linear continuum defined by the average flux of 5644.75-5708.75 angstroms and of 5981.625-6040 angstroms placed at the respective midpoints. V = 0.05 mag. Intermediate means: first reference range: 1.18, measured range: 1.12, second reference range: 1.17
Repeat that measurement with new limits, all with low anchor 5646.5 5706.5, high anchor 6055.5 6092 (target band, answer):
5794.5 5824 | -0.06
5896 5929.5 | 0.02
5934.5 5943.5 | 0.01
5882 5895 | 0.07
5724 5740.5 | -0.06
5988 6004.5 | 0.03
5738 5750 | -0.03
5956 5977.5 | -0.02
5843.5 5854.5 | 0.02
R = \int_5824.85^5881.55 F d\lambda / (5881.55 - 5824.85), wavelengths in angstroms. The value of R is 1.21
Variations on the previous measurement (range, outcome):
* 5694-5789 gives 1.19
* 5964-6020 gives 1.17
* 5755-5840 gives 1.22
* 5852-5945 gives 1.17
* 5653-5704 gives 1.18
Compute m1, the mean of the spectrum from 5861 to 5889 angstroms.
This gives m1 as 1.19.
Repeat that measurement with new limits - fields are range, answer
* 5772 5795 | 1.21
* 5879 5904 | 1.13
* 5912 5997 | 1.17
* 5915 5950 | 1.16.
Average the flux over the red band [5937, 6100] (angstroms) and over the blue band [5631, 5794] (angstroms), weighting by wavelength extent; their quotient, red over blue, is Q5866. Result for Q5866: 0.99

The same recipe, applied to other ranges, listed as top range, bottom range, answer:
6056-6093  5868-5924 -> 1.01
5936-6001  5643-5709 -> 1.00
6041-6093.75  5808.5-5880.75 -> 0.97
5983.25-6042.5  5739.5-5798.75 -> 0.98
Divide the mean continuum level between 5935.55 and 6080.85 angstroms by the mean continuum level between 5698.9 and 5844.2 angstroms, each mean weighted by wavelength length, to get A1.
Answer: 0.98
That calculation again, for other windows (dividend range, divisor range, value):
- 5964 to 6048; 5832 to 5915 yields 1.01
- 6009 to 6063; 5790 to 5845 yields 0.97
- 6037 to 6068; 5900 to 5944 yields 1.04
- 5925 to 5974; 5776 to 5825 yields 0.96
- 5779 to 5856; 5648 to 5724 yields 1.03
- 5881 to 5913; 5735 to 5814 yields 0.93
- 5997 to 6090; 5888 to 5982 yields 1.01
